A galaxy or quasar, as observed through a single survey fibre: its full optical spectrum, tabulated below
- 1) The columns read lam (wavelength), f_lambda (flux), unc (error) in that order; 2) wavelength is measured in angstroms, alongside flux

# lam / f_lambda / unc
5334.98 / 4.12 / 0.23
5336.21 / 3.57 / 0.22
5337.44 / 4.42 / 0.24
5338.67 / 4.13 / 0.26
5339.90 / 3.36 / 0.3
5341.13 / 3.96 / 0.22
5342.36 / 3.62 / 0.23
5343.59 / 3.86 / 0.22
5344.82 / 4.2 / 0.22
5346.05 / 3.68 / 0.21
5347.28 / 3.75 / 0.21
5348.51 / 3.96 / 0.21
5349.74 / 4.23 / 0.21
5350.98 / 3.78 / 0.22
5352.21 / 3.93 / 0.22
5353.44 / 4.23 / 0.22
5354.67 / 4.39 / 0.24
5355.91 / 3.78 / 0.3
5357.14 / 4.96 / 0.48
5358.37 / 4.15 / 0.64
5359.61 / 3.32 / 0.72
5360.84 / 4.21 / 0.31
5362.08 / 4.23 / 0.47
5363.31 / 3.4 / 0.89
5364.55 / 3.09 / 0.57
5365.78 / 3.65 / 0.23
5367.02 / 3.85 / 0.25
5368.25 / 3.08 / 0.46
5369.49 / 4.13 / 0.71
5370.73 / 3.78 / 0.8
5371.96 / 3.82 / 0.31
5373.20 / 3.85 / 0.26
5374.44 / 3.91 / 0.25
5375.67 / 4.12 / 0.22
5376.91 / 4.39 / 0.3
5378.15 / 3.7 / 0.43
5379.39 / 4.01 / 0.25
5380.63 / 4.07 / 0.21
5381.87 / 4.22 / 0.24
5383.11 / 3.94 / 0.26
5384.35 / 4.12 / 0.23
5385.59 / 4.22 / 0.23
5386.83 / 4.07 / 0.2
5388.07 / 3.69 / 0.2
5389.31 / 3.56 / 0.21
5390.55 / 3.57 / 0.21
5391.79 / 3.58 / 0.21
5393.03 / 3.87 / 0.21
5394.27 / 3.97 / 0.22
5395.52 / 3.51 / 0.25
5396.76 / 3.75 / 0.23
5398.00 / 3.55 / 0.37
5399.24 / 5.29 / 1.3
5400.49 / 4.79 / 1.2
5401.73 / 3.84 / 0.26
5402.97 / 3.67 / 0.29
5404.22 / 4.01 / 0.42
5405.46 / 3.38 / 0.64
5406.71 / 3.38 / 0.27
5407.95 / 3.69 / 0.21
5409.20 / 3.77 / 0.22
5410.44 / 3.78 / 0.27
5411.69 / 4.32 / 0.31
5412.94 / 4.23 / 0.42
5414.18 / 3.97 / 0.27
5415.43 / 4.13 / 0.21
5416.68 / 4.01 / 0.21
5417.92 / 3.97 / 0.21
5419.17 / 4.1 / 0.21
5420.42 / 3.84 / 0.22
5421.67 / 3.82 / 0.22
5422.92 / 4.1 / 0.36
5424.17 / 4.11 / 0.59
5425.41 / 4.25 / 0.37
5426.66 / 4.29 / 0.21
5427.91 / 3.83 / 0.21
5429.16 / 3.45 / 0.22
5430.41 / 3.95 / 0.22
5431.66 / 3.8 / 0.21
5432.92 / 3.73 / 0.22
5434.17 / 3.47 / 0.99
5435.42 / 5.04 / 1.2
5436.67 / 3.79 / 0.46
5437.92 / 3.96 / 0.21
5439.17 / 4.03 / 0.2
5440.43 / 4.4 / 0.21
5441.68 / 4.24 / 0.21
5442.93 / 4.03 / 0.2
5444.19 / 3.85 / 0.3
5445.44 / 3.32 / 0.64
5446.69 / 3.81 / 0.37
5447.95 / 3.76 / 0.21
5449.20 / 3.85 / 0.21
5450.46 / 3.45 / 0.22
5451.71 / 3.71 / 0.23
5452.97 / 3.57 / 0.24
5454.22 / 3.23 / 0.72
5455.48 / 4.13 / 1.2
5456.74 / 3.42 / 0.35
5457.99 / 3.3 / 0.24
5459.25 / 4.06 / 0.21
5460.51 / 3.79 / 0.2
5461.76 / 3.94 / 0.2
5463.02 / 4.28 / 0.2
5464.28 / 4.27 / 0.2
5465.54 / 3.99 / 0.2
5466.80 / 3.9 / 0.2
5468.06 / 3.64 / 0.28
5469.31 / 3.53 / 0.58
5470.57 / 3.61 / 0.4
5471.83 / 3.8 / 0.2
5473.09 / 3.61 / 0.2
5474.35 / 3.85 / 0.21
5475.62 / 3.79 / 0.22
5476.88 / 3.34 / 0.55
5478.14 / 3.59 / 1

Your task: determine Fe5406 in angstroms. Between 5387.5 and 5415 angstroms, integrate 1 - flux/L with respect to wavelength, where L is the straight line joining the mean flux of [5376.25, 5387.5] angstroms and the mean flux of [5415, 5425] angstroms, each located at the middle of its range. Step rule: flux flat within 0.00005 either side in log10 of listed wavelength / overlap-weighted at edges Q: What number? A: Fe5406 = 1.17 angstroms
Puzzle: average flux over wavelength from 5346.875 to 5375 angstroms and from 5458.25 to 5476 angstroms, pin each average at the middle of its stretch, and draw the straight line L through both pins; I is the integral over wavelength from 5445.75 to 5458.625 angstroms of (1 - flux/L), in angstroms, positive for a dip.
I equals 0.8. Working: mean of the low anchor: 3.89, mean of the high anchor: 3.85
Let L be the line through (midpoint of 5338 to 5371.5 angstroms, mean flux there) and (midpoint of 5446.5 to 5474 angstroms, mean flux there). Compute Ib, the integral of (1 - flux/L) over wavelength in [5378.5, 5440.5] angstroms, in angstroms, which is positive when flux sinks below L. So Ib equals -2.2 angstroms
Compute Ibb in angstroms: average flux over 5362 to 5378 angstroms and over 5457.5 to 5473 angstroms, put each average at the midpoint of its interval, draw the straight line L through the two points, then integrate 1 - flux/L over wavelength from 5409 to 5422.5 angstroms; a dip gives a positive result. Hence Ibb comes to -0.7 angstroms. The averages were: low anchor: 3.78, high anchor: 3.84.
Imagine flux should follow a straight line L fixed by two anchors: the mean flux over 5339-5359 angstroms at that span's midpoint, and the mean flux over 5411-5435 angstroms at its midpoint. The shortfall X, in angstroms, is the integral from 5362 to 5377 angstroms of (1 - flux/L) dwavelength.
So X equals 0.9 angstroms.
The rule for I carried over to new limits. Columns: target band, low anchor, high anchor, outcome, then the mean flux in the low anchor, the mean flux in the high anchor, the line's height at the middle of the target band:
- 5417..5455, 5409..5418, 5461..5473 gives 0.7 angstroms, 4.04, 3.87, 3.97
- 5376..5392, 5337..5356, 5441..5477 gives -0.2 angstroms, 3.95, 3.77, 3.89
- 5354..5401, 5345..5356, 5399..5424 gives 0.6 angstroms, 3.99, 3.99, 3.99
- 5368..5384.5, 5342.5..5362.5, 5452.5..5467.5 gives 0.1 angstroms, 4.03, 3.82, 3.98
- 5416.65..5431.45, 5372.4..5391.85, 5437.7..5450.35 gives -0.2 angstroms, 3.95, 3.9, 3.92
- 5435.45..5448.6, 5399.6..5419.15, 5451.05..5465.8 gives -0.4 angstroms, 3.95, 3.8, 3.85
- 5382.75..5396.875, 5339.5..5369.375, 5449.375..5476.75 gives 0.0 angstroms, 3.87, 3.75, 3.83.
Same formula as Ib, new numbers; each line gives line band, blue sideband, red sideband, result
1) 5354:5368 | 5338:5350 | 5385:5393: -0.2 angstroms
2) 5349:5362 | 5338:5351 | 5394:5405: -0.7 angstroms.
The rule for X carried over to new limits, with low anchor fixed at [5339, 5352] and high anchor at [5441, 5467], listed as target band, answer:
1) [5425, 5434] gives -0.1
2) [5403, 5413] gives 0.1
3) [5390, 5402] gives -0.5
